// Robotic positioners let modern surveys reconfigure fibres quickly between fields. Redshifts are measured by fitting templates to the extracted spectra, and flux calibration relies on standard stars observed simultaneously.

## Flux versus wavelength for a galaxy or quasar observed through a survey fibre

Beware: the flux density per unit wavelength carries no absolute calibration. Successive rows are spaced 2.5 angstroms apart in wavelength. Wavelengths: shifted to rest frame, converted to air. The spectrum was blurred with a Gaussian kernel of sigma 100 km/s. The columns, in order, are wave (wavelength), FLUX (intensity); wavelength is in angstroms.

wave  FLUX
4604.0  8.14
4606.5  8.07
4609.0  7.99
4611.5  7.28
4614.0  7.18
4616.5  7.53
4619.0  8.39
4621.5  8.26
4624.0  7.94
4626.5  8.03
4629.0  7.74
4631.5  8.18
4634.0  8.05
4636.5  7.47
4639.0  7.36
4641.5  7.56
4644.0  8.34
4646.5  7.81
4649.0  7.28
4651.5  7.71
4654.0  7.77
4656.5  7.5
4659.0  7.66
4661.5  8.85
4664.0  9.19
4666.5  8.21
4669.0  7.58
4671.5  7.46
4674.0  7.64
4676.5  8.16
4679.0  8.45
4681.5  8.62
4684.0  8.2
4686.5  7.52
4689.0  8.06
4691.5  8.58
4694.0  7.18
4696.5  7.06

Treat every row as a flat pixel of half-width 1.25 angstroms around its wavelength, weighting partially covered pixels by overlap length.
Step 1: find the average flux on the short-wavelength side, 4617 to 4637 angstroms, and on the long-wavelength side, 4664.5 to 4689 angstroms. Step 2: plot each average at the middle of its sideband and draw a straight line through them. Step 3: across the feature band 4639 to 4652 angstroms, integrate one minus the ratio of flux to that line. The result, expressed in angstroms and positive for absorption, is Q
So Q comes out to 0.5 angstroms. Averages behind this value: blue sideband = 8.01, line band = 7.71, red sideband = 8.02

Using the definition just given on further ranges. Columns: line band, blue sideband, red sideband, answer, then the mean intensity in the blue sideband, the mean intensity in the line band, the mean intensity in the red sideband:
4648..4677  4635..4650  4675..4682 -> 0.5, 7.65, 7.92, 8.36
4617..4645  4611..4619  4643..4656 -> -1.1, 7.5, 7.92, 7.75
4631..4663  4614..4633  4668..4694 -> 0.6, 7.96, 7.81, 7.99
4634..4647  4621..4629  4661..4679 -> 0.5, 8.01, 7.73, 8.15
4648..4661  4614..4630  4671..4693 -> 0.6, 7.92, 7.66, 8.09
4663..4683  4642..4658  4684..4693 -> -0.6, 7.73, 8.15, 8.05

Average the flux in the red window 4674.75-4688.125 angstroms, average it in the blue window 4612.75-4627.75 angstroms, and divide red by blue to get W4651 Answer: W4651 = 1.04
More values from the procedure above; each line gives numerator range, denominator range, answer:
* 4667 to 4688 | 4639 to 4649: 1.03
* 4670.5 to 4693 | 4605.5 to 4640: 1.03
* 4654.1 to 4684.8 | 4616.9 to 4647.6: 1.02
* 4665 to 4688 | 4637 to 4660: 1.04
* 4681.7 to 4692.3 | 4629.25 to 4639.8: 1.04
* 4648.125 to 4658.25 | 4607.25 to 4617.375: 1.01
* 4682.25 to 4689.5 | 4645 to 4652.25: 1.04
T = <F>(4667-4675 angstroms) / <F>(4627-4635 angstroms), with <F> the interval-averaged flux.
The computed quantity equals 1.0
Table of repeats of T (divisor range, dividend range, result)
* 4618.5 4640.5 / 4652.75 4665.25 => 1.04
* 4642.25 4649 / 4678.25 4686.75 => 1.05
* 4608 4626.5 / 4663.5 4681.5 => 1.04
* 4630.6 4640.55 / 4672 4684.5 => 1.05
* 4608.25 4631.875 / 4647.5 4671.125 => 1.01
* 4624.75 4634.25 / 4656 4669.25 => 1.03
